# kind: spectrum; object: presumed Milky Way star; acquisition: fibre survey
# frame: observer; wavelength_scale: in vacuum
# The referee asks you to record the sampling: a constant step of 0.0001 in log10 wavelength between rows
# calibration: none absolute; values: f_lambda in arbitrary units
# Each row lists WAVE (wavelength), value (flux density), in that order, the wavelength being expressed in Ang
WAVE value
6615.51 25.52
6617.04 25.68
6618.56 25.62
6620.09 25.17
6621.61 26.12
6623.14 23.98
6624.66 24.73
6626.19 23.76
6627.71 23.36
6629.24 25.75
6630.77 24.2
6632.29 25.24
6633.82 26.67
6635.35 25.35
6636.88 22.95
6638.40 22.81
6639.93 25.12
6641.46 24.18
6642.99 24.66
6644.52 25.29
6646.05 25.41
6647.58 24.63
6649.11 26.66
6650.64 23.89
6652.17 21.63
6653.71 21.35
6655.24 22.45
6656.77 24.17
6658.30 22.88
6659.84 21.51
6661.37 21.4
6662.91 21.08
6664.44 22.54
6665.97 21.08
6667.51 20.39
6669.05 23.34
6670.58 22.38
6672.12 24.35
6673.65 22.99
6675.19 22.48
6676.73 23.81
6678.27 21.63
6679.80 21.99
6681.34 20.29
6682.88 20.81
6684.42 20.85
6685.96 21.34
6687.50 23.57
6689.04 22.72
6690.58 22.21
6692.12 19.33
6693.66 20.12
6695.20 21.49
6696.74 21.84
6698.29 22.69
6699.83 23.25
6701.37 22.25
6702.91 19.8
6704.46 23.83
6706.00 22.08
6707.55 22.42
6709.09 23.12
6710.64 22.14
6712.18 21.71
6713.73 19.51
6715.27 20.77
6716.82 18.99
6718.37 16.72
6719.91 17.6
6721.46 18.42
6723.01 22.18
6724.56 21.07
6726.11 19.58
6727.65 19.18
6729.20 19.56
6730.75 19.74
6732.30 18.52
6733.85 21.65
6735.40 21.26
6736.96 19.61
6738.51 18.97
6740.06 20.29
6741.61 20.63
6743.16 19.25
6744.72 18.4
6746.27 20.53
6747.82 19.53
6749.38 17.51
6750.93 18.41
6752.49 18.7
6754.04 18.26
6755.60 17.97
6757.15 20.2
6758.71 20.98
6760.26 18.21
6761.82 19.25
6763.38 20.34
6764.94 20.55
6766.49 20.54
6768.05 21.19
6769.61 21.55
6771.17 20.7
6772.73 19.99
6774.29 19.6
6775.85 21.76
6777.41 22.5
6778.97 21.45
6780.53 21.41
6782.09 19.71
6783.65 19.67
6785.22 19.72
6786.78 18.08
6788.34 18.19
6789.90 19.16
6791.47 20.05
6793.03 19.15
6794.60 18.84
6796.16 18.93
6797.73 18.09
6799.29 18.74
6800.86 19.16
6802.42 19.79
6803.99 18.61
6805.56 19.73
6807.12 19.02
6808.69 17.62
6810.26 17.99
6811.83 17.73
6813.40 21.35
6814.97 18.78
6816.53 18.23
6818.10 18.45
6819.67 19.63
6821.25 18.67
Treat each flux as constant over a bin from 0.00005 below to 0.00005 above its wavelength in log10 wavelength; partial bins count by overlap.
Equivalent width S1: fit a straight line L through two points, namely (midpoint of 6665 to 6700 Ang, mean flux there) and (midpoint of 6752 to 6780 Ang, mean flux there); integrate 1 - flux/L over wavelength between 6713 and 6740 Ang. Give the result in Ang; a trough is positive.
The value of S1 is 1.8 Ang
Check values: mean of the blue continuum 21.9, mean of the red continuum 20.2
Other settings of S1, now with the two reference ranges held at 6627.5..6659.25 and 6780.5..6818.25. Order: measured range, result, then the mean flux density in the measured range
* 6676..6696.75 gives 1.1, 21.6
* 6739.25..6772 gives 1.3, 19.7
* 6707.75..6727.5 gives 1.4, 20.2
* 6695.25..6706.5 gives 0.0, 22.2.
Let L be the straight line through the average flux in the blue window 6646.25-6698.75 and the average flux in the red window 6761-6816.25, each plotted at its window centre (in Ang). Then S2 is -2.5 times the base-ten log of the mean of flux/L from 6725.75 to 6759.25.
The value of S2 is 0.07 mag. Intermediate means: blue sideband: 22.3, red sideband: 19.7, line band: 19.5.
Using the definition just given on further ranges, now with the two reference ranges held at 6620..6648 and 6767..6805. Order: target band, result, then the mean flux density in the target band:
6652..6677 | 0.07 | 22.3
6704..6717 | 0.03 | 21.7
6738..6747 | 0.08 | 19.7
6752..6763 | 0.09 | 19.1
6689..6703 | 0.05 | 21.6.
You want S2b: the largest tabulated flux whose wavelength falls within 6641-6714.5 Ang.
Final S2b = 26.66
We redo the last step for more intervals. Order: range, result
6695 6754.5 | 23.83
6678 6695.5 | 23.57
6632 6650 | 26.67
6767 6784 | 22.5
